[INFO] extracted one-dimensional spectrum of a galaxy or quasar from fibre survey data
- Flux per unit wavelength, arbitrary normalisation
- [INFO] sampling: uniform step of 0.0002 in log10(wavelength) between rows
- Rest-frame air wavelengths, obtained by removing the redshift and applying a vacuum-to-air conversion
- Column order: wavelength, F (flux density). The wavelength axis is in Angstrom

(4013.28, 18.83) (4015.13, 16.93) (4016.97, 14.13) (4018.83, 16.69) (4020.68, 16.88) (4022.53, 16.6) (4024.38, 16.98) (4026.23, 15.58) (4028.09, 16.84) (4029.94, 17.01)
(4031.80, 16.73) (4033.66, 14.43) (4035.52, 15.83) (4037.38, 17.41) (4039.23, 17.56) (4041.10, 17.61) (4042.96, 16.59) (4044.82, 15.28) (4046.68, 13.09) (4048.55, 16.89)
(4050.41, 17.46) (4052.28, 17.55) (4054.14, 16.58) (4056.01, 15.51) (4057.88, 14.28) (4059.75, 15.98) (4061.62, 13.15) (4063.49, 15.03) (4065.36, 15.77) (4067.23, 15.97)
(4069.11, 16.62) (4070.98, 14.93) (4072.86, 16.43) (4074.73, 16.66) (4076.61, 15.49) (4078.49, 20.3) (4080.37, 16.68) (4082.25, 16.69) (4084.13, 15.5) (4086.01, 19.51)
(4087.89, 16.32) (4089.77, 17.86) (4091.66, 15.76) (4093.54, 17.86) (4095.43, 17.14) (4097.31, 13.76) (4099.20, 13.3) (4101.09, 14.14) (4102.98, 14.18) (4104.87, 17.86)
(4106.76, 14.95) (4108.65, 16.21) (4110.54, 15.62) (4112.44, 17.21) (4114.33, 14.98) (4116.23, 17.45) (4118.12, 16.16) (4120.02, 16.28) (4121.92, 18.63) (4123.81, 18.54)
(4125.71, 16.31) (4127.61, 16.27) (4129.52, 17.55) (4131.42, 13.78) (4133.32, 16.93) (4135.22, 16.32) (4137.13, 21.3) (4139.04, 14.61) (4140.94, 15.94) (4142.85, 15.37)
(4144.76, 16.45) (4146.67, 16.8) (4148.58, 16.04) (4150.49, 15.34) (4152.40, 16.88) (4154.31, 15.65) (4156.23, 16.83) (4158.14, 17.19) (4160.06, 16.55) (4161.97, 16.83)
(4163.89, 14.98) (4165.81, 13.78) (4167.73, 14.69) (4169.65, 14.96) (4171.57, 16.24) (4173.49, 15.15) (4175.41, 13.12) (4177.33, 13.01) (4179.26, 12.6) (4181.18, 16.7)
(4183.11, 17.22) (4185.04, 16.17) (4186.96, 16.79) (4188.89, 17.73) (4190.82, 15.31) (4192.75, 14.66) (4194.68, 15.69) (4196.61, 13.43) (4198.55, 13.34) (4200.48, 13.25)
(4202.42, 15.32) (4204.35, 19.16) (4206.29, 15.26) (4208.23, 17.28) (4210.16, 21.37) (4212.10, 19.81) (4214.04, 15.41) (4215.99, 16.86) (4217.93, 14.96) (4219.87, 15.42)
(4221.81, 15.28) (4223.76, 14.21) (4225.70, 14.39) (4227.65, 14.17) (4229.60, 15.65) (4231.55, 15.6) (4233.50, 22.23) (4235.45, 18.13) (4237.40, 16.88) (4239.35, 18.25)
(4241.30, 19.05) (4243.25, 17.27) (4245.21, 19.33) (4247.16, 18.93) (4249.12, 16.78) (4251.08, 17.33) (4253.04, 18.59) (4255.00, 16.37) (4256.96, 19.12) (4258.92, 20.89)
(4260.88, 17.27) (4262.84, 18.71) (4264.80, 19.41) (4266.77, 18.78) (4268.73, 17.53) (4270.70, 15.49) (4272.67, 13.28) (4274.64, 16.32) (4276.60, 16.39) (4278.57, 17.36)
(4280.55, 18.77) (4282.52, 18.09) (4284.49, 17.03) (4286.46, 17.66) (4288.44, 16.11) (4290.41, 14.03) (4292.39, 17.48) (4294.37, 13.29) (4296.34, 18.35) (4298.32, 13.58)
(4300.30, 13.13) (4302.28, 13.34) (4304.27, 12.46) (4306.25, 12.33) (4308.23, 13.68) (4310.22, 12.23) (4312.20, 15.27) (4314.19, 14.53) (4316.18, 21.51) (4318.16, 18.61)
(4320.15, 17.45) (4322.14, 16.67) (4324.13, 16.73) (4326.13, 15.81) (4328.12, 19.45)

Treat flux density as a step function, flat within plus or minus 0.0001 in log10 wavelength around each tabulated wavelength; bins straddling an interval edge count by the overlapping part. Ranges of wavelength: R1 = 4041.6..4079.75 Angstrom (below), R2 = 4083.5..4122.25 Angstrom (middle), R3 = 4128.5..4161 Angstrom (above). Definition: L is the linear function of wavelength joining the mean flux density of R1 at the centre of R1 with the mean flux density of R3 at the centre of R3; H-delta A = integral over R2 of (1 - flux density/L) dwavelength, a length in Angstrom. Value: 0.1 Angstrom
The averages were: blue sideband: 16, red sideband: 16.4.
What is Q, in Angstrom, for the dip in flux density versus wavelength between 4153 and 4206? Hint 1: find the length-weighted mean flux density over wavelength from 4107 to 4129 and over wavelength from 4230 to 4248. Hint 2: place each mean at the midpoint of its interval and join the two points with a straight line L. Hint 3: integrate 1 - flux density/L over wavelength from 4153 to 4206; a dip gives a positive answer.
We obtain 6.3 Angstrom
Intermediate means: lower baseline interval 16.7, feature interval 15.4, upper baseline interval 18.3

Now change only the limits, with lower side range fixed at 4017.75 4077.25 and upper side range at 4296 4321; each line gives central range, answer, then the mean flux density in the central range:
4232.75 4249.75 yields -3.6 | 18.5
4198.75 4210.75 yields -0.9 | 16.6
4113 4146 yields -1.9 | 16.6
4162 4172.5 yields 0.3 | 15.1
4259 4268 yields -2.1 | 18.8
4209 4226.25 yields -1.2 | 16.5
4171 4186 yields 0.5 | 15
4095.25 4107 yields 0.7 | 14.9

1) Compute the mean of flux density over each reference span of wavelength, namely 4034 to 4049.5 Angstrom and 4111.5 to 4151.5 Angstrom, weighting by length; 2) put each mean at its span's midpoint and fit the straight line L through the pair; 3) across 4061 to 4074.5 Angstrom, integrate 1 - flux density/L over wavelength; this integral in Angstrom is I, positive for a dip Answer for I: 0.7 Angstrom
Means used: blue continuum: 16.2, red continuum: 16.6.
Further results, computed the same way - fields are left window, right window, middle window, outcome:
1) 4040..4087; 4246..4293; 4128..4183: 3.13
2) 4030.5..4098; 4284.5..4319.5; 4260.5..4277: -1.77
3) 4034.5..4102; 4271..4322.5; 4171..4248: -1.83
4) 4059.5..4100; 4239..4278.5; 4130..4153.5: 0.59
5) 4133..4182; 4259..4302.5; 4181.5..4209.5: 0.29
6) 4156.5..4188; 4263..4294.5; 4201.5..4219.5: -1.46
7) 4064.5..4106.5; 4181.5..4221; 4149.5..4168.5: 0.43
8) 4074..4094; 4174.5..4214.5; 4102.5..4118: 0.65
